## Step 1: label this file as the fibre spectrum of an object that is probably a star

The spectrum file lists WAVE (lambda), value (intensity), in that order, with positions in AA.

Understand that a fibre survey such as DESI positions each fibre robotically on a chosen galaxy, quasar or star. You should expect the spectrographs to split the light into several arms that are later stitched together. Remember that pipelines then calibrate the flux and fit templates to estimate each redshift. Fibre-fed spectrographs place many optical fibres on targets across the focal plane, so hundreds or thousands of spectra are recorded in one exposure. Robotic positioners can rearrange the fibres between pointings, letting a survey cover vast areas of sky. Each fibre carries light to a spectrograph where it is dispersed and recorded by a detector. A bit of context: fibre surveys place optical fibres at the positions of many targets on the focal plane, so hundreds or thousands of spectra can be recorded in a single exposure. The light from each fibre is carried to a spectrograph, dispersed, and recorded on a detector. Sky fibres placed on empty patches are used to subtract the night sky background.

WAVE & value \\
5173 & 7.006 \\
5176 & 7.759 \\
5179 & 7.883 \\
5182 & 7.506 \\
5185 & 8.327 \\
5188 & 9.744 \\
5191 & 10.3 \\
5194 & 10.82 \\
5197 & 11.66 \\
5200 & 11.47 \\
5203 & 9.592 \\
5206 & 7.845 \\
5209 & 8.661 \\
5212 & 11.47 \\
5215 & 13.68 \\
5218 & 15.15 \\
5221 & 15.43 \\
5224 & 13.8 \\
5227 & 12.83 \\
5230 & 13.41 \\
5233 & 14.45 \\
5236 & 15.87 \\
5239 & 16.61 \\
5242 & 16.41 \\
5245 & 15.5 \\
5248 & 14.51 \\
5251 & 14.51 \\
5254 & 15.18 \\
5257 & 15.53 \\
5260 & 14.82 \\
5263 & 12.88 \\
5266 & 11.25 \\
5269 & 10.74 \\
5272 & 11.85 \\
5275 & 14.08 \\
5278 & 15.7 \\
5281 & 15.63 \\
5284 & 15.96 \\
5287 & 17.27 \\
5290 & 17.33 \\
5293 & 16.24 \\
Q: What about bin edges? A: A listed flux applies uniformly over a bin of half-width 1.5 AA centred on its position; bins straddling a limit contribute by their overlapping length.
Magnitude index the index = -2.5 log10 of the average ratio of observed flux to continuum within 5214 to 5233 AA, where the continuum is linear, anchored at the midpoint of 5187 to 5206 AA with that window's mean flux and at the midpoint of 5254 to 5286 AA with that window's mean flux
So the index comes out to -0.20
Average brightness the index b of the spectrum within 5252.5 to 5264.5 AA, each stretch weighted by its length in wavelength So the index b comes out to 14.6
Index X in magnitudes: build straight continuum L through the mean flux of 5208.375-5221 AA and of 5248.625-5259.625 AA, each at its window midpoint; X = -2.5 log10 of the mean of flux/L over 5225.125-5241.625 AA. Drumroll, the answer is -0.06 mag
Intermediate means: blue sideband 12.9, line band 14.7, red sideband 15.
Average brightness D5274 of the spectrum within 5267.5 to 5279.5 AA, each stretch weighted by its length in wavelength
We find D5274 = 13.1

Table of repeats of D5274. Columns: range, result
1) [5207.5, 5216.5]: 11.3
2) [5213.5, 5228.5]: 14.2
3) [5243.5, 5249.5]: 15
